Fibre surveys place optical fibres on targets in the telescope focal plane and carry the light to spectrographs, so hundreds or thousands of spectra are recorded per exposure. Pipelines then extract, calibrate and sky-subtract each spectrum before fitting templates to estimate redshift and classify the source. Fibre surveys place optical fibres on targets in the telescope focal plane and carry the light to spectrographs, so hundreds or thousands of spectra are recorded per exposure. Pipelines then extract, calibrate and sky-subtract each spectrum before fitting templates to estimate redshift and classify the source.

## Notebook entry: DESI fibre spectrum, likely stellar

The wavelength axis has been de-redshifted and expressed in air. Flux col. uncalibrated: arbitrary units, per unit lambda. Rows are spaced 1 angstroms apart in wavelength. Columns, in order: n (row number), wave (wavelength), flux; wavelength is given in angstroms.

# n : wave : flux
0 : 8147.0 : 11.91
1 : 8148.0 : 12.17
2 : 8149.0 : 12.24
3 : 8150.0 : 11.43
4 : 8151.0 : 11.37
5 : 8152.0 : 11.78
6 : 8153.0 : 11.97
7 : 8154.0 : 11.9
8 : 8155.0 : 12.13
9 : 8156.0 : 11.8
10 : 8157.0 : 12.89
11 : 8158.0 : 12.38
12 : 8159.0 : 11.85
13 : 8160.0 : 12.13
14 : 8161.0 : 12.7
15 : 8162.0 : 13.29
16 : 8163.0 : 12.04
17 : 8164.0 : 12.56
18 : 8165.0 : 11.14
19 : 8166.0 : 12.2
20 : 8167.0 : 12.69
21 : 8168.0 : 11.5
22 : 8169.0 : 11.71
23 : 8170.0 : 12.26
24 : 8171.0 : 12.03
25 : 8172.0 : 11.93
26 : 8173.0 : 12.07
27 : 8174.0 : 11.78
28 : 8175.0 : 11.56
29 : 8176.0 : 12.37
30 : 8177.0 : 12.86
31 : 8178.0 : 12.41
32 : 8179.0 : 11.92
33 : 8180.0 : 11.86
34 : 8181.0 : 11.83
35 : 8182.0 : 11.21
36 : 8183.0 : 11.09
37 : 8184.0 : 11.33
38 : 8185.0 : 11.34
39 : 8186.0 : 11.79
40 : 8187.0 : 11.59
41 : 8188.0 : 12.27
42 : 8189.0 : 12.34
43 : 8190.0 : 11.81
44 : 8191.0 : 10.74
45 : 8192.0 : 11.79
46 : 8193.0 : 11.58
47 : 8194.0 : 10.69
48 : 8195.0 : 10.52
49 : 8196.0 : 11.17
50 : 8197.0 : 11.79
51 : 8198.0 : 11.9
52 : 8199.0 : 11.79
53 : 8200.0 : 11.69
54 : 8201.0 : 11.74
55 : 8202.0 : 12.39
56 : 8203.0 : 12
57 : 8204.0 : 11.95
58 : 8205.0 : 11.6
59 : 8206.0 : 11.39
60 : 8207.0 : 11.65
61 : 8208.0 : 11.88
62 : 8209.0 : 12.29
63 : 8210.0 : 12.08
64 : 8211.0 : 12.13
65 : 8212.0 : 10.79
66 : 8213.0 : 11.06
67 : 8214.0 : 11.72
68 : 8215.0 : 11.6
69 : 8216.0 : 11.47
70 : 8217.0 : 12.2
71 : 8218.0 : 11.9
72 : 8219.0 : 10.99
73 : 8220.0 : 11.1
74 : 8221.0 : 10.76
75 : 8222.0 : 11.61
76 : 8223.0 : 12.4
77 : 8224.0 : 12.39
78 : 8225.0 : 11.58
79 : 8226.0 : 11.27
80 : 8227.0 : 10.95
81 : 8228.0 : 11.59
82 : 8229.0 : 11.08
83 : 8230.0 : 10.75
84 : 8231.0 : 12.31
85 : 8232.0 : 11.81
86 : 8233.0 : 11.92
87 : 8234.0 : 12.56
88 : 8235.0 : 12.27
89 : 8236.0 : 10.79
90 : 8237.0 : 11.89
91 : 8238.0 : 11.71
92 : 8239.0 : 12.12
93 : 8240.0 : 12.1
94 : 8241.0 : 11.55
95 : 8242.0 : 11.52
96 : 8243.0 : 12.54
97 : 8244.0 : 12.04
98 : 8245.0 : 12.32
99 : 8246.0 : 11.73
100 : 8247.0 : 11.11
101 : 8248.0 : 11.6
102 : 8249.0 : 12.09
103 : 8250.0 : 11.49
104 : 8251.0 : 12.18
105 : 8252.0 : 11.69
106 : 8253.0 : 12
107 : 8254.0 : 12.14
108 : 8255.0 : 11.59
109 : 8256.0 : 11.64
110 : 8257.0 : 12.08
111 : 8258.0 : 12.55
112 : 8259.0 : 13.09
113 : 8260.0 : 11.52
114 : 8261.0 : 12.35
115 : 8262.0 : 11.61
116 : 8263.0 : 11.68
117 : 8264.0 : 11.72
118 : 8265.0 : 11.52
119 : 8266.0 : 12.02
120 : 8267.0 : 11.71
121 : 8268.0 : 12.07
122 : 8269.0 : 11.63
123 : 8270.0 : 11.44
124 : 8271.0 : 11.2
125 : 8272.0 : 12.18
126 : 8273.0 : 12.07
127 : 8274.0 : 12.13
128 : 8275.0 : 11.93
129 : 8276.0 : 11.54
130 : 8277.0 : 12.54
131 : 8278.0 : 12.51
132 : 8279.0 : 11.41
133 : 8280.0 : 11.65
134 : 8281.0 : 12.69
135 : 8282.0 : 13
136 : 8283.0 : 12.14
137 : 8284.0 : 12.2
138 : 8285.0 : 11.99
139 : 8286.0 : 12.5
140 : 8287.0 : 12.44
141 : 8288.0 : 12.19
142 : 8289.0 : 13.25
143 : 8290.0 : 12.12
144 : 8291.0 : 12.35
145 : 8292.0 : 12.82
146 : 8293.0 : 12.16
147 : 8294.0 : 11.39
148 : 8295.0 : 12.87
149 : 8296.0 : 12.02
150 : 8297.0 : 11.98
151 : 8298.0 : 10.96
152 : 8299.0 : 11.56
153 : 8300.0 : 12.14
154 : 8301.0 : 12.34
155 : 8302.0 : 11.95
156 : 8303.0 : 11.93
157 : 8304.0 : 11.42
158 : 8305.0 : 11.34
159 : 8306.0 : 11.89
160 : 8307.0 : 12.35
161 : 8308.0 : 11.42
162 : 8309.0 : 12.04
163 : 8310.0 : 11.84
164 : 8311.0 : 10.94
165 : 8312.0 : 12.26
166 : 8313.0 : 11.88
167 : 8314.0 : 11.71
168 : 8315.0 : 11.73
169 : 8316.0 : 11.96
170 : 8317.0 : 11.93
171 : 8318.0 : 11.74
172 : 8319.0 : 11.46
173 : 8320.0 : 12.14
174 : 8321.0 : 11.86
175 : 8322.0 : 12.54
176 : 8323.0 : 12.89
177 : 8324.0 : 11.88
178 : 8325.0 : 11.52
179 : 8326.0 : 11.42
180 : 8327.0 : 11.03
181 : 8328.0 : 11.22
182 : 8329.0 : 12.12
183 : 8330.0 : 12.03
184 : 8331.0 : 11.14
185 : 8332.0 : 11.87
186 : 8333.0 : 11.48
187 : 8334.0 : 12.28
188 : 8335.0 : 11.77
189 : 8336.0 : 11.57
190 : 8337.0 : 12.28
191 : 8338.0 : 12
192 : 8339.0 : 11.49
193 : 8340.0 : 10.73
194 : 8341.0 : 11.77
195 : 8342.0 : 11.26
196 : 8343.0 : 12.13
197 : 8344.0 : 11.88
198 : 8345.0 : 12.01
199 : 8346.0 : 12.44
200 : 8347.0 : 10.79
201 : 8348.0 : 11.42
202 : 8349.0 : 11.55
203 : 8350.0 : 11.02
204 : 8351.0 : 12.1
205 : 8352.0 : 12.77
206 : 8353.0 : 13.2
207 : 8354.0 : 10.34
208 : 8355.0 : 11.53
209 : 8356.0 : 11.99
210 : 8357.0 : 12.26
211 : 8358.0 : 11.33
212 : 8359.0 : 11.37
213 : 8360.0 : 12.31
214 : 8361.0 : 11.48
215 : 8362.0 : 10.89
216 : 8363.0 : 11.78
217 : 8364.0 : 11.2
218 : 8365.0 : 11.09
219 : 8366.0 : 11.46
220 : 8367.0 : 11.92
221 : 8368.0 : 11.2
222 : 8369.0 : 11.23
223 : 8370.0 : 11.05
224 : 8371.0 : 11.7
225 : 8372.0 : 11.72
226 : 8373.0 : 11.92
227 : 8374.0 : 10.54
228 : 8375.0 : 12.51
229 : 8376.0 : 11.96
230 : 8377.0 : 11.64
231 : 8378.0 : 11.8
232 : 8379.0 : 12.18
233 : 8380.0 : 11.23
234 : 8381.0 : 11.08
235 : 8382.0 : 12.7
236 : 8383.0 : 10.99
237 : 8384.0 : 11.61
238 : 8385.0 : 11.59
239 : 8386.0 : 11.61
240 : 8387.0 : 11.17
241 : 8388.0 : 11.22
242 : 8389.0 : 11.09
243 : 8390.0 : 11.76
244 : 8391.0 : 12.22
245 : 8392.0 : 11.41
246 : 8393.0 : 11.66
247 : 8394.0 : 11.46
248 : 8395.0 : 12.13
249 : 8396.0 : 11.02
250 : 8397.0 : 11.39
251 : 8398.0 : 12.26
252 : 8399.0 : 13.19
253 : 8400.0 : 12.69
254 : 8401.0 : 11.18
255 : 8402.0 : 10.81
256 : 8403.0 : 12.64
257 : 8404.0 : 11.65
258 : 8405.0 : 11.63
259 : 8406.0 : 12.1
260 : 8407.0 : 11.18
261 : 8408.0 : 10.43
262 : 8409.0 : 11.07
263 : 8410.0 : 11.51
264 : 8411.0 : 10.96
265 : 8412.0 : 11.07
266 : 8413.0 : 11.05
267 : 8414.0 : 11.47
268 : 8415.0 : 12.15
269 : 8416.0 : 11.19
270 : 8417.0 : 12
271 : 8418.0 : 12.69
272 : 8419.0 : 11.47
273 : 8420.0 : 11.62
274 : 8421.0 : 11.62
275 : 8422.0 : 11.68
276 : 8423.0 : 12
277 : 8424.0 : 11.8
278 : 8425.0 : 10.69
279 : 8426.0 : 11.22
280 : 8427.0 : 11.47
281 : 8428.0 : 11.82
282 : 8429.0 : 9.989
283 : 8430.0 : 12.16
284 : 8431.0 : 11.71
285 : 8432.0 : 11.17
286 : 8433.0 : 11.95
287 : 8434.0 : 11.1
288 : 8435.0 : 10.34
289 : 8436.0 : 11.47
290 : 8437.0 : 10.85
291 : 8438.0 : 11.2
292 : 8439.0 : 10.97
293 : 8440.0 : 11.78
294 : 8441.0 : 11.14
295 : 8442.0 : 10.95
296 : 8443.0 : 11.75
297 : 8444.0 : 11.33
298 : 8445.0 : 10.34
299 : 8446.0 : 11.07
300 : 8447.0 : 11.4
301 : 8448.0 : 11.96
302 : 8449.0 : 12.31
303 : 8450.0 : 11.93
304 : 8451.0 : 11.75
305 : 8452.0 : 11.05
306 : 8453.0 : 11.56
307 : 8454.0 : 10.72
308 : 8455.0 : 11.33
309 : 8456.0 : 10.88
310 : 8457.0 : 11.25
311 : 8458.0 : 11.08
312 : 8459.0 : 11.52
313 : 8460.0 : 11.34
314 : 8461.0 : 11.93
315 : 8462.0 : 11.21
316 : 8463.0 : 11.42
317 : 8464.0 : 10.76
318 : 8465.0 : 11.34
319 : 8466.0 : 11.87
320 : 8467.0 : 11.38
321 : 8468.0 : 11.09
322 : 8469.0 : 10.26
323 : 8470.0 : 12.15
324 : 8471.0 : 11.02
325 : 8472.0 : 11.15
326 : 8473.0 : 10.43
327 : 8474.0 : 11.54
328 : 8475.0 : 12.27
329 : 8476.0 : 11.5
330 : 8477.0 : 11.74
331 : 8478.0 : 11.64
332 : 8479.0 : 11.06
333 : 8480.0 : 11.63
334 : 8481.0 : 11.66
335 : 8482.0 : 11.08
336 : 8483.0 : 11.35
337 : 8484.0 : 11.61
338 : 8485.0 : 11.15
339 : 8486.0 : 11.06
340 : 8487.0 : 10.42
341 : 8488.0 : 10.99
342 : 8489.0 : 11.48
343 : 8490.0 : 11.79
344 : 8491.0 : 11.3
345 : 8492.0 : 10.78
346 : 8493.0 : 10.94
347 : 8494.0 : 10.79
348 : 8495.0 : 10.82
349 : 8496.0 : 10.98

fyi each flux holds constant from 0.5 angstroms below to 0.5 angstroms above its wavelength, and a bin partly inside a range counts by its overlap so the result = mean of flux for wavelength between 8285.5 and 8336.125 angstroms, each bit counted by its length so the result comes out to 11.9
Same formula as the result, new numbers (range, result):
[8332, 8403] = 11.7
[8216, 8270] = 11.8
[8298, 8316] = 11.8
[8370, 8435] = 11.6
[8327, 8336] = 11.7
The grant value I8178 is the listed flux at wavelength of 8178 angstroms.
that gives 12.41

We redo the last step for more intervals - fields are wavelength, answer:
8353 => 13.2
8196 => 11.17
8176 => 12.37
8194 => 10.69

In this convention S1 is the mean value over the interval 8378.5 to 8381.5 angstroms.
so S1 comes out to 11.5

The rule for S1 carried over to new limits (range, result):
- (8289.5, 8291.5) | 12.2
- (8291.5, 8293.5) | 12.5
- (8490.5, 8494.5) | 11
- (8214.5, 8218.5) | 11.8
